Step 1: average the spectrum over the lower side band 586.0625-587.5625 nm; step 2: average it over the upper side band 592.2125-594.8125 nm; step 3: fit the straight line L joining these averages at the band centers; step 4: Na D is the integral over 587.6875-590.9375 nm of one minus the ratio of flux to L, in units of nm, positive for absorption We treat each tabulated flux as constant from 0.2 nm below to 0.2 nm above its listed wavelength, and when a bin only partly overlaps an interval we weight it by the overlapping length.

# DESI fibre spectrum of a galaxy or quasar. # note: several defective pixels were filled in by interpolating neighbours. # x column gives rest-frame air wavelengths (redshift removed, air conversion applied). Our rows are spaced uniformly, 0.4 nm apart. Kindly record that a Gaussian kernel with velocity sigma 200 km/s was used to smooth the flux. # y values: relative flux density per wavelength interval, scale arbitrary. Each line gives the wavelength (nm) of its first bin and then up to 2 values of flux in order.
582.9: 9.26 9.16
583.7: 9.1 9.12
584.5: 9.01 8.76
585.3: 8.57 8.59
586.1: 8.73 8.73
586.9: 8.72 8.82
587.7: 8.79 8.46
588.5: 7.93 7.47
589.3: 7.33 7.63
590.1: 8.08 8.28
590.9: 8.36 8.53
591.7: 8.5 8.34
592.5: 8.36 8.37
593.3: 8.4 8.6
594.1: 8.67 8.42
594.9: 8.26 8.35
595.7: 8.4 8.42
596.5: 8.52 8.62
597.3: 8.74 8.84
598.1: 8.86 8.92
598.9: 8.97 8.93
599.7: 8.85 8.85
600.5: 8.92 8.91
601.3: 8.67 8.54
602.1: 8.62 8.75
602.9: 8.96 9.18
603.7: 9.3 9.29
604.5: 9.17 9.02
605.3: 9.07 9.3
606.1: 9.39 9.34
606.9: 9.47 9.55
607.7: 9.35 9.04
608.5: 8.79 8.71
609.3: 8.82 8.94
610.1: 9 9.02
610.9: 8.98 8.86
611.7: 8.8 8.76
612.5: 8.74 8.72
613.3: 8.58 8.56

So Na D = 0.25 nm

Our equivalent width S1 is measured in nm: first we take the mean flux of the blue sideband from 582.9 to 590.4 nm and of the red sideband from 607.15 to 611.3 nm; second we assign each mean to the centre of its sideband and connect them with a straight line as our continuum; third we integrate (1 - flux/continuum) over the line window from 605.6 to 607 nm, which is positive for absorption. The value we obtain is -0.07 nm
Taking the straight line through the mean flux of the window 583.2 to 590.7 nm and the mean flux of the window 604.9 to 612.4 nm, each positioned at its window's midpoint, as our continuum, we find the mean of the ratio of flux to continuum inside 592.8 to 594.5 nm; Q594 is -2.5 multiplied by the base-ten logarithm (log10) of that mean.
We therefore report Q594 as 0.02 mag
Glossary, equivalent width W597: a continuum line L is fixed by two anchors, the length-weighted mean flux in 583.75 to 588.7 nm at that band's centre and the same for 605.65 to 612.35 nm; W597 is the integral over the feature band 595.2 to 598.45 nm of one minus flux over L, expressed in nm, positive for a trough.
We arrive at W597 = 0.092 nm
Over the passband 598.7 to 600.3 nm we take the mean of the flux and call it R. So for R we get 8.9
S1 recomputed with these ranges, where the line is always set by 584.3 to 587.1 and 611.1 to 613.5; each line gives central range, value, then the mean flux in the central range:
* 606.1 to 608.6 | -0.156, 9.29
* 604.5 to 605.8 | -0.057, 9.12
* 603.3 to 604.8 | -0.084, 9.23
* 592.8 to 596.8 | 0.132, 8.45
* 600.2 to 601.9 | -0.005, 8.77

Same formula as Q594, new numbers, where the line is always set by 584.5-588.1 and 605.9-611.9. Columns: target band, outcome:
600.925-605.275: 0.00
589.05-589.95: 0.17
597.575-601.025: 0.00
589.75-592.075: 0.06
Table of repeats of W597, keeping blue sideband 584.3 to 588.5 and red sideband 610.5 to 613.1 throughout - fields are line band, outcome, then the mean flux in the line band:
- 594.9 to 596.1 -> 0.05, 8.36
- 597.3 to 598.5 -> -0.01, 8.84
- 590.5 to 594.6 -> 0.13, 8.45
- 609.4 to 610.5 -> -0.02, 8.97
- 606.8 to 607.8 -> -0.08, 9.47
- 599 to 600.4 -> -0.02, 8.89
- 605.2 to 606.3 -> -0.06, 9.27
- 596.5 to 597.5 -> 0.01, 8.65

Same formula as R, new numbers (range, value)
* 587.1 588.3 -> 8.69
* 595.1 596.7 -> 8.42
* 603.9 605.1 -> 9.16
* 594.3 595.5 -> 8.34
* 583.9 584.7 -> 9.06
